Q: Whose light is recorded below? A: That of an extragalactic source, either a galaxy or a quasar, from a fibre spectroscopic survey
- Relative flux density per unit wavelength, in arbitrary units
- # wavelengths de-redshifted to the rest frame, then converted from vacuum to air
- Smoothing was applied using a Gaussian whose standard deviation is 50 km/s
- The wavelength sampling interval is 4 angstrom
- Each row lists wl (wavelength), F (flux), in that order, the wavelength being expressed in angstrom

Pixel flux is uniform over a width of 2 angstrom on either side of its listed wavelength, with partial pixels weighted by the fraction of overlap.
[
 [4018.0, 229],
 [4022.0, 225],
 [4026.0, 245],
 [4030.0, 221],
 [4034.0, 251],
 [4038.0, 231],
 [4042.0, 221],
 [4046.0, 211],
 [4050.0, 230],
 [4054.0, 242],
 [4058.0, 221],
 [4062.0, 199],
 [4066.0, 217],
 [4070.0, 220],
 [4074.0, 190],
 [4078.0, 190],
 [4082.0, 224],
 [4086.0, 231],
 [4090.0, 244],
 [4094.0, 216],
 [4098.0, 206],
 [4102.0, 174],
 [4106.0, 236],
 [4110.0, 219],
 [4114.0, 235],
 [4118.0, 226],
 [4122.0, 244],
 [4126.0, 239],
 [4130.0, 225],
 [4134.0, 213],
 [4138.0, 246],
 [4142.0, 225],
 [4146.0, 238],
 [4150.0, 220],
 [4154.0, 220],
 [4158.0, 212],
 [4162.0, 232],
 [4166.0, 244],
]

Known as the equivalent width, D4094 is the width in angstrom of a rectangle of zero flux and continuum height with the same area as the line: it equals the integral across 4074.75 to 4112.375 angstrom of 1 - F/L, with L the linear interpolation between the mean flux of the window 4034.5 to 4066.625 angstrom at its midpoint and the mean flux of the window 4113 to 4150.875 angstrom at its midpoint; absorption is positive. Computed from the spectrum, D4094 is 2.07 angstrom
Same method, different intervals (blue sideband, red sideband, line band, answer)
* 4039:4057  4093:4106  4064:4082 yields 0.7 angstrom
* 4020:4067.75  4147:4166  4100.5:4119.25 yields 0.5 angstrom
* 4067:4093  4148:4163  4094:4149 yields -1.5 angstrom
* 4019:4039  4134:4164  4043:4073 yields 1.7 angstrom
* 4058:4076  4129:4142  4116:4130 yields -0.7 angstrom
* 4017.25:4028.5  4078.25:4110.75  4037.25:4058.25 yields 0.1 angstrom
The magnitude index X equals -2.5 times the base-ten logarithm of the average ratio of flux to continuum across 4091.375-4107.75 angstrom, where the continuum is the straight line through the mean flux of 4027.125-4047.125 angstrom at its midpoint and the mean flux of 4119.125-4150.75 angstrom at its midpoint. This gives 0.11 mag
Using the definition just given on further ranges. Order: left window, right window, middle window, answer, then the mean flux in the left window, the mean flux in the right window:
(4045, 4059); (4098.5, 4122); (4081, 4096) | -0.032 mag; 227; 219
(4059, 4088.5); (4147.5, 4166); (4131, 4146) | -0.039 mag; 211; 224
